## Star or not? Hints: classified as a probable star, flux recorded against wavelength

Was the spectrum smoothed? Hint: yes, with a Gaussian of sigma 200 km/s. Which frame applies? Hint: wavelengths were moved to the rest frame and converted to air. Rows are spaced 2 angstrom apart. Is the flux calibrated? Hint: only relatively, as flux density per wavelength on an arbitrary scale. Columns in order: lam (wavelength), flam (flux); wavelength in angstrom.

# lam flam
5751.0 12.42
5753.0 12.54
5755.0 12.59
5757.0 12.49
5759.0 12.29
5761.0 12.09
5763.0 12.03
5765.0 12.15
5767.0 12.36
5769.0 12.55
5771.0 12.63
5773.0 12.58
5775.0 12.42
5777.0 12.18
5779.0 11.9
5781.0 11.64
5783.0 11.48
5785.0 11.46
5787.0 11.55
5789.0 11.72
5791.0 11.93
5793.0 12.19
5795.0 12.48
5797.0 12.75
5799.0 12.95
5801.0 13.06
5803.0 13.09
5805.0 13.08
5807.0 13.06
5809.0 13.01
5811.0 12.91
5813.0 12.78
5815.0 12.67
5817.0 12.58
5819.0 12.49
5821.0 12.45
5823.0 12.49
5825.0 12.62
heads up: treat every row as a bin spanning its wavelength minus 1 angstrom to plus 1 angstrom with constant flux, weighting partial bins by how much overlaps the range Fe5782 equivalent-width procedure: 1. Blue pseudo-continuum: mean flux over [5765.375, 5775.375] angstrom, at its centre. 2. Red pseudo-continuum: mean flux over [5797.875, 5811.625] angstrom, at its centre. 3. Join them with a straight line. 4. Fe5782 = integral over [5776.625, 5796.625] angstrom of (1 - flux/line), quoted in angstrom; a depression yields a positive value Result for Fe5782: 1.4 angstrom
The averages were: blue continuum 12.5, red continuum 13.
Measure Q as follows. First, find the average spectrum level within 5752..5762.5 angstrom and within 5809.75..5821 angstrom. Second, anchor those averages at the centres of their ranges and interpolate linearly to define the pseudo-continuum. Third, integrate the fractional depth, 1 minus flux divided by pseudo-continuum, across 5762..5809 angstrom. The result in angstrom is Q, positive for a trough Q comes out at 0.73 angstrom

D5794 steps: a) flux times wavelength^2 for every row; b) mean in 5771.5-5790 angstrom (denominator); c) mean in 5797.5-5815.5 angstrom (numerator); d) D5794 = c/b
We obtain 1.10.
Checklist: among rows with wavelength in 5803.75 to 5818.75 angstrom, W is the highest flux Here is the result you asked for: 13.08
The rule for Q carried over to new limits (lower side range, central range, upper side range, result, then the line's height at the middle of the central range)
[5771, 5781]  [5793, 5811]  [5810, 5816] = -0.4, 12.6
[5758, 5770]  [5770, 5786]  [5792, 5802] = 0.5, 12.4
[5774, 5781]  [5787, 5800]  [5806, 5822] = 0.1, 12.4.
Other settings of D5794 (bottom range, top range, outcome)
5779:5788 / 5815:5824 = 1.10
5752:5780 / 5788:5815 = 1.04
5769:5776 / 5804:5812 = 1.05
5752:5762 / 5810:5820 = 1.04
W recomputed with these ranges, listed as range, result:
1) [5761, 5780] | 12.63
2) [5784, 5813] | 13.09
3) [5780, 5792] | 11.93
